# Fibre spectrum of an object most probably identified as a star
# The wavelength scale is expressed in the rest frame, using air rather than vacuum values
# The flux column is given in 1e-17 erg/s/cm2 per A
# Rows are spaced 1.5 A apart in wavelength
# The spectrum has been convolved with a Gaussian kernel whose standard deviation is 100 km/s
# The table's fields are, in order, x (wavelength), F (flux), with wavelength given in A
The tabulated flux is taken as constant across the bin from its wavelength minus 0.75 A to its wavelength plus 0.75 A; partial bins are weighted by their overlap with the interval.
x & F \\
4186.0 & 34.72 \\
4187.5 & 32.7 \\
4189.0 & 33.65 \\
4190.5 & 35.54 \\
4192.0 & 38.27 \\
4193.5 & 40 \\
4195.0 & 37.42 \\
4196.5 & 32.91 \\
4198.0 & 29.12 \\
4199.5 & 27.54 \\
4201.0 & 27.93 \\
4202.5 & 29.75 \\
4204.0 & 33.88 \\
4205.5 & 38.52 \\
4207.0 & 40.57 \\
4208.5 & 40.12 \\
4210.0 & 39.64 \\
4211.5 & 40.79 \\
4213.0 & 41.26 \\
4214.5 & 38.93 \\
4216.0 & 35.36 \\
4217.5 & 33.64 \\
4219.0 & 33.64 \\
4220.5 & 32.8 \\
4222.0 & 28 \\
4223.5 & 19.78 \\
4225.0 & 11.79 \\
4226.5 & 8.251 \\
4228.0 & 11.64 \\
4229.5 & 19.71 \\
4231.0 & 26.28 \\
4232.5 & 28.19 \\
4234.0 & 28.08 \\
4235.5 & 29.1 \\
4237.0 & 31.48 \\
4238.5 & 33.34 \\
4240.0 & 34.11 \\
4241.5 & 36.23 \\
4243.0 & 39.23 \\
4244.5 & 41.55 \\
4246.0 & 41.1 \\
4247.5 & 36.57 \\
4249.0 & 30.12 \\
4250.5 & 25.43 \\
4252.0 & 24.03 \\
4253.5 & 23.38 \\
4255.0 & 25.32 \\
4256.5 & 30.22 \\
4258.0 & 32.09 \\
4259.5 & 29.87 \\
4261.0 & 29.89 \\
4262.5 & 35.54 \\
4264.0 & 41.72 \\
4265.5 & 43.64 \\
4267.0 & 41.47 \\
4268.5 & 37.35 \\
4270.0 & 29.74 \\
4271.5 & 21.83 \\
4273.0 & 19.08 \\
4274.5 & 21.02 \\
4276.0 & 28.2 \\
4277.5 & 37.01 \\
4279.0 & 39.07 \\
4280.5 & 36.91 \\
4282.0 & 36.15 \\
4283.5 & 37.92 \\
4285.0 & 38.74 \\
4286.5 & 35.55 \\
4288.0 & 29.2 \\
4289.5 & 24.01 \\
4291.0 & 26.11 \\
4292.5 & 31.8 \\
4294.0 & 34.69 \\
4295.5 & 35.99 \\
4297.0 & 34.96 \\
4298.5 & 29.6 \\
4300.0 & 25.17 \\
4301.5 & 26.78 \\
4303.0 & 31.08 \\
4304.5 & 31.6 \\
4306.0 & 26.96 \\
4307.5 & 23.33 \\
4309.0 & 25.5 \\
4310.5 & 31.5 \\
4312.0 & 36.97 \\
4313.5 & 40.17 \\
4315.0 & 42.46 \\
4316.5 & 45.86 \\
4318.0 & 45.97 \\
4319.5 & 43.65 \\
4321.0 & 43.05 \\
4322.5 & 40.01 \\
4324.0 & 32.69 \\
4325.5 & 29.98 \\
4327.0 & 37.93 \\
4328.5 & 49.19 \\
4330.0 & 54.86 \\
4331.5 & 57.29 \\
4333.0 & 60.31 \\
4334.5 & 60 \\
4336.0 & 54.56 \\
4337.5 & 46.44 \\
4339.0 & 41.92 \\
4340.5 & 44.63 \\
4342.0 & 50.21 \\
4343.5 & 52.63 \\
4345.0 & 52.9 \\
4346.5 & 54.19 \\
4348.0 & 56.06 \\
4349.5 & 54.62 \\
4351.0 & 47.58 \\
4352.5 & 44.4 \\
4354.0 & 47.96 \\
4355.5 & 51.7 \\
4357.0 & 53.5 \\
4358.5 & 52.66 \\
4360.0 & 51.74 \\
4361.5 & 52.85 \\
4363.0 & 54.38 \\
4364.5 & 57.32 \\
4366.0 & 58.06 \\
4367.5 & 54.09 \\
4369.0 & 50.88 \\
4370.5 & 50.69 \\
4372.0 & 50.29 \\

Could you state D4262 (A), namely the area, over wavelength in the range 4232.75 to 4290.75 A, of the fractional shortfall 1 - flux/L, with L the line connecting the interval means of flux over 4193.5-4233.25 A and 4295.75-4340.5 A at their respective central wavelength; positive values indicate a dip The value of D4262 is 3.76 A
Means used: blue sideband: 30.5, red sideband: 39.7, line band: 32.4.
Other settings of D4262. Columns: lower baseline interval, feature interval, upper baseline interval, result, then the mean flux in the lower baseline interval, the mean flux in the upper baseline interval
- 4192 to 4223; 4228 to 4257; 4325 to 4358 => 6.56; 35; 50.3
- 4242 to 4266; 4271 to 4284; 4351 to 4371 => 2.27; 33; 52.2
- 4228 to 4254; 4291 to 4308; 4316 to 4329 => 3.45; 30.6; 40.7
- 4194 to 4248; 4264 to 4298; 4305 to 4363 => 5.36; 31.6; 45.8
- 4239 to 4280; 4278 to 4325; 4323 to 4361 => 7.76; 32.4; 49.6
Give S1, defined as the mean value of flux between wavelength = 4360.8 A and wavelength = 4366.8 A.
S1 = 55.7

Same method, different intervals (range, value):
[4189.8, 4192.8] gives 37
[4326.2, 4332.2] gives 49.6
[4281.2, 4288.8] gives 35.4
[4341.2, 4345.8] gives 51.9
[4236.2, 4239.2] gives 32.3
